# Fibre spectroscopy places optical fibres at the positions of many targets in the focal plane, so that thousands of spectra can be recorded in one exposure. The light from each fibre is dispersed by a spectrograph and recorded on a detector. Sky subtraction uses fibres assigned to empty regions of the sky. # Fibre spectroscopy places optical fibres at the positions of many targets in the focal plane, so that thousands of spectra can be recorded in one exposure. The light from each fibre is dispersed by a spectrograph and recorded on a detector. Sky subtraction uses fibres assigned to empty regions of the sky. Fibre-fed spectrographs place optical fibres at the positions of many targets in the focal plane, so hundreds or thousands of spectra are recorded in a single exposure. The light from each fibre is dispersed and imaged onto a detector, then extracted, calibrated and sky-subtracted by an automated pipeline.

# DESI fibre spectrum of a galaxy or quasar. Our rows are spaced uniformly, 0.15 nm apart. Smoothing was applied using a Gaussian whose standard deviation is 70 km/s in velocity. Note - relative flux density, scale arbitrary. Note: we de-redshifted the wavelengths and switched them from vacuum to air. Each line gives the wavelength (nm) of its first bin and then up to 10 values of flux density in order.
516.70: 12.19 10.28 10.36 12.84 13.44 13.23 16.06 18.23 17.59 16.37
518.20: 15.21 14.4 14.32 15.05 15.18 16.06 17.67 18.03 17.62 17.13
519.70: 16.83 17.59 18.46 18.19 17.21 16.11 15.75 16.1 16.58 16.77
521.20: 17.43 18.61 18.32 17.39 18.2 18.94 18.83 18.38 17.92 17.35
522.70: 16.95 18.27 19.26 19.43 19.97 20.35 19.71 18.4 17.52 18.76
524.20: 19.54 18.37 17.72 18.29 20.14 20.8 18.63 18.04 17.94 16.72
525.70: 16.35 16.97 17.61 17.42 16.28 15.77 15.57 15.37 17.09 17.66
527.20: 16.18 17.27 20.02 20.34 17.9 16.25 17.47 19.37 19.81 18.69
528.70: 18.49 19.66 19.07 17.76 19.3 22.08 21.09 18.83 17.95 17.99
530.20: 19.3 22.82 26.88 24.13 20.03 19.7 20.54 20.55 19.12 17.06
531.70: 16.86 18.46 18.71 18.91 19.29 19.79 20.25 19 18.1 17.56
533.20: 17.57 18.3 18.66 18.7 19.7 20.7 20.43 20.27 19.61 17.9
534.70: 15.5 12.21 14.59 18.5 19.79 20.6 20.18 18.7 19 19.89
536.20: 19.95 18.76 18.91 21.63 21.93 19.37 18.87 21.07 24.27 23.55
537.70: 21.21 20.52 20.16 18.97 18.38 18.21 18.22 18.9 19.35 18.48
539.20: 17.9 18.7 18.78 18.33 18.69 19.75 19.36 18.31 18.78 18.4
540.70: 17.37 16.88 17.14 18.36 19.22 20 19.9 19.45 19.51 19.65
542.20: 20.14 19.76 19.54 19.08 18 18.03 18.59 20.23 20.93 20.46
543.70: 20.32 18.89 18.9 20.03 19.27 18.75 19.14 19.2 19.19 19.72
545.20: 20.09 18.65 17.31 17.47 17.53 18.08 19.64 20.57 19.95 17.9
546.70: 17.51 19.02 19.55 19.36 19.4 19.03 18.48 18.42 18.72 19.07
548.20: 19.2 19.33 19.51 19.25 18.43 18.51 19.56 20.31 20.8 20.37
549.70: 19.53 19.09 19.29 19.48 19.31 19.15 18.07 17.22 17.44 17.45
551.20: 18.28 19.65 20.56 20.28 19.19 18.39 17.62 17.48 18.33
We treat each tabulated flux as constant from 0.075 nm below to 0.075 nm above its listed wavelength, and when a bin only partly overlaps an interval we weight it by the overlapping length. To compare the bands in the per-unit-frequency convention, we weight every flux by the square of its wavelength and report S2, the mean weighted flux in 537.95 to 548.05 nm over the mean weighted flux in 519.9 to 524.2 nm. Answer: 1.13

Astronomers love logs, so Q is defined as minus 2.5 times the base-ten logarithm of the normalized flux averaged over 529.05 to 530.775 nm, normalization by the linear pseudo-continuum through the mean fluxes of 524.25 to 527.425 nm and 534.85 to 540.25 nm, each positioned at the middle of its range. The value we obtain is -0.14 mag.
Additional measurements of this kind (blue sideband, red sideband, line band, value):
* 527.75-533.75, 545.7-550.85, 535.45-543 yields -0.01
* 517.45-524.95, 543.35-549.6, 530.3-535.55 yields -0.05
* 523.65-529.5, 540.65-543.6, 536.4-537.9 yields -0.13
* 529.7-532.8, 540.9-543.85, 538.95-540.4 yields 0.04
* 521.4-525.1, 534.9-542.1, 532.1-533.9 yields 0.01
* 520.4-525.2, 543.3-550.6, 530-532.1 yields -0.09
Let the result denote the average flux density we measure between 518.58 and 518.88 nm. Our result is 15.1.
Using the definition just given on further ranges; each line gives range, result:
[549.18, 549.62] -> 20.5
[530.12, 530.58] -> 23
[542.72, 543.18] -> 18.2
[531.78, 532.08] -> 18.6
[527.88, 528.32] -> 17.7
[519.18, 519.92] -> 17.4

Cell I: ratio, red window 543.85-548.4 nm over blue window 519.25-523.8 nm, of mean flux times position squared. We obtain 1.16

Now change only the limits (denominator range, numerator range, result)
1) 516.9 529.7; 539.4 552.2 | 1.18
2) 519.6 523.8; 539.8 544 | 1.15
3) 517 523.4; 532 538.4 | 1.21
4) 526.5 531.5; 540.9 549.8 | 1.06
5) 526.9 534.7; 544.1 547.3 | 1.04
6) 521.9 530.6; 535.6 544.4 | 1.10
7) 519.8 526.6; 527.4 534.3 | 1.11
